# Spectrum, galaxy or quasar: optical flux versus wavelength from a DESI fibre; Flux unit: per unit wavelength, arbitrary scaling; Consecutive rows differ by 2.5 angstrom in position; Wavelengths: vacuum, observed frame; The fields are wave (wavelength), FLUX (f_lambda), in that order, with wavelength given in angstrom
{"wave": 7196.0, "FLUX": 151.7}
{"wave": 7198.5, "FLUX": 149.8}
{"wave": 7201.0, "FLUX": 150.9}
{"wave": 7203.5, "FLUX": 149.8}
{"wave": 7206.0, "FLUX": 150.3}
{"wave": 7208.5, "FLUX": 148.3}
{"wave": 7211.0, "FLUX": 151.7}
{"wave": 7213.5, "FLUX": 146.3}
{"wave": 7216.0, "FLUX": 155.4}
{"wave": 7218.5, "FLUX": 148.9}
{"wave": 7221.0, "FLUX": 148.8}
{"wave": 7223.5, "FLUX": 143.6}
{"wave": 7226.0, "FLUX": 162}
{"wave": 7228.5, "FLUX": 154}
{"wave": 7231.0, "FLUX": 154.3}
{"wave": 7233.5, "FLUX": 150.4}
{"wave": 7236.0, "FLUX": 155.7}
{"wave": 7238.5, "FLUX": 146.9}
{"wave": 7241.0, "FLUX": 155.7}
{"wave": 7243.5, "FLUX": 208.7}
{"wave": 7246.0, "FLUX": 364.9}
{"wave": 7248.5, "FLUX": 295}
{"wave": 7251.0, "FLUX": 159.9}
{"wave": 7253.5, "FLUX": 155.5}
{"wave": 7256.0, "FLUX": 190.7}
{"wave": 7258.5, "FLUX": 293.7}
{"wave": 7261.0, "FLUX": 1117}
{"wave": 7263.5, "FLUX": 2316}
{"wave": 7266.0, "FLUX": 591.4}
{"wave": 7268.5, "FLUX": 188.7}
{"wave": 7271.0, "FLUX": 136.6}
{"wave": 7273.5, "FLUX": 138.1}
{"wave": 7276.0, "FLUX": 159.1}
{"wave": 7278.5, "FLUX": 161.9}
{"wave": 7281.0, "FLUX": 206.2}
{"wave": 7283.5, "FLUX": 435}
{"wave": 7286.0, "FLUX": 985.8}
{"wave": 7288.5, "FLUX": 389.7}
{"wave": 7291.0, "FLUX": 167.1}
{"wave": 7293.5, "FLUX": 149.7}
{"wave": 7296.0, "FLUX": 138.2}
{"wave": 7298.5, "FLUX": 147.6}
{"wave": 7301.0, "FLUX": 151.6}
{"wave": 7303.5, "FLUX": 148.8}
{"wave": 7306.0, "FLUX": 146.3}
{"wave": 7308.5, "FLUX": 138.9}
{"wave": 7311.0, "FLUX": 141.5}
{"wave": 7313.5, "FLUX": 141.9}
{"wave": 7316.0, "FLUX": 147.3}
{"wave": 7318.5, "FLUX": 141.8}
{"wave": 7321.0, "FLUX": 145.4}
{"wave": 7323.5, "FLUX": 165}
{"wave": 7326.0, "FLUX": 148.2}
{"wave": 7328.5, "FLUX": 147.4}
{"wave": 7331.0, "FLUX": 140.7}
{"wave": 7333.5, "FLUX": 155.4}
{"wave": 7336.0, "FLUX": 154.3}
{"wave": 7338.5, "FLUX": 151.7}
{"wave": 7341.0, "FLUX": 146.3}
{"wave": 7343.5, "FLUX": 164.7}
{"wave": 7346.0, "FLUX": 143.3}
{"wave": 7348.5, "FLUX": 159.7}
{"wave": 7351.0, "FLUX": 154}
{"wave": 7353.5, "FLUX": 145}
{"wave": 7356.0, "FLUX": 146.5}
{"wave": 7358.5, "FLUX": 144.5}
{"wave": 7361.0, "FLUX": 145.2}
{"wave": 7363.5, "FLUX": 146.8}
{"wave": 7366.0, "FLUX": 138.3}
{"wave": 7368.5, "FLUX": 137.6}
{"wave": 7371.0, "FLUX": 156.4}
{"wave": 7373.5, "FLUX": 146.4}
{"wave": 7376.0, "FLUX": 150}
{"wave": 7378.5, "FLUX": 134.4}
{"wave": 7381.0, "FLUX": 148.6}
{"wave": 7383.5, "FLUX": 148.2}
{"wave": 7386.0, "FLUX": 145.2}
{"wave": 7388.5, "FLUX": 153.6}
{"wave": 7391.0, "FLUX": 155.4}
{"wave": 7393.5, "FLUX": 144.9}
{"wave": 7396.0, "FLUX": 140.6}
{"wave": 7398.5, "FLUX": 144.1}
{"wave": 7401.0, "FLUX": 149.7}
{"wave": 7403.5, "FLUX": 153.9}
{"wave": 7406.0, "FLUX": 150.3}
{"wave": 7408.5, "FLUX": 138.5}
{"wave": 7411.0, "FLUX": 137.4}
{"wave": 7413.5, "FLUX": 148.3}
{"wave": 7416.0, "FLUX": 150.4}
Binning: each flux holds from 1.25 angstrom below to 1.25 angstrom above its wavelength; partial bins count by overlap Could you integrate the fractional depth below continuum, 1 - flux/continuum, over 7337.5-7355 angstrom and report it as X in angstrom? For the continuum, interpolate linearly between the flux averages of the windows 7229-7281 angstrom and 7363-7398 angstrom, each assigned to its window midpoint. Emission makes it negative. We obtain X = 4.4 angstrom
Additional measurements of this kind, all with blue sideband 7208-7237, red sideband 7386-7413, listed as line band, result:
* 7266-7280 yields -4.3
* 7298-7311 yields 0.3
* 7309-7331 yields 0.3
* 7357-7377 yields 0.3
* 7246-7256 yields -4.7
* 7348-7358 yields -0.1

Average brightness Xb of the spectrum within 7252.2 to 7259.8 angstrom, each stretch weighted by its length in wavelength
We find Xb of 219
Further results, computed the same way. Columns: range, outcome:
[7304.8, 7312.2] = 142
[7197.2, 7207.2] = 150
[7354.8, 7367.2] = 144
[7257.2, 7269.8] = 896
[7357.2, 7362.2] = 145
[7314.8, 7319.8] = 145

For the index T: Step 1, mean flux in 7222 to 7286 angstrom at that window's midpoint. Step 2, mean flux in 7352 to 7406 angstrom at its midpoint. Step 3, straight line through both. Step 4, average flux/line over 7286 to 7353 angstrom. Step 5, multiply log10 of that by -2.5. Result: 0.37 mag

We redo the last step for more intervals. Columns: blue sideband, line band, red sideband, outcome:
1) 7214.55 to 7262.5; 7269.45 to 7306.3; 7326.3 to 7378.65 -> -0.205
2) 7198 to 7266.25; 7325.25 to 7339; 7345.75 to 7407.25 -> 0.280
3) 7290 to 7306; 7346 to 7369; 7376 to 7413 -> 0.008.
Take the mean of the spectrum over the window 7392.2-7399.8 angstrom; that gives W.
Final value 143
